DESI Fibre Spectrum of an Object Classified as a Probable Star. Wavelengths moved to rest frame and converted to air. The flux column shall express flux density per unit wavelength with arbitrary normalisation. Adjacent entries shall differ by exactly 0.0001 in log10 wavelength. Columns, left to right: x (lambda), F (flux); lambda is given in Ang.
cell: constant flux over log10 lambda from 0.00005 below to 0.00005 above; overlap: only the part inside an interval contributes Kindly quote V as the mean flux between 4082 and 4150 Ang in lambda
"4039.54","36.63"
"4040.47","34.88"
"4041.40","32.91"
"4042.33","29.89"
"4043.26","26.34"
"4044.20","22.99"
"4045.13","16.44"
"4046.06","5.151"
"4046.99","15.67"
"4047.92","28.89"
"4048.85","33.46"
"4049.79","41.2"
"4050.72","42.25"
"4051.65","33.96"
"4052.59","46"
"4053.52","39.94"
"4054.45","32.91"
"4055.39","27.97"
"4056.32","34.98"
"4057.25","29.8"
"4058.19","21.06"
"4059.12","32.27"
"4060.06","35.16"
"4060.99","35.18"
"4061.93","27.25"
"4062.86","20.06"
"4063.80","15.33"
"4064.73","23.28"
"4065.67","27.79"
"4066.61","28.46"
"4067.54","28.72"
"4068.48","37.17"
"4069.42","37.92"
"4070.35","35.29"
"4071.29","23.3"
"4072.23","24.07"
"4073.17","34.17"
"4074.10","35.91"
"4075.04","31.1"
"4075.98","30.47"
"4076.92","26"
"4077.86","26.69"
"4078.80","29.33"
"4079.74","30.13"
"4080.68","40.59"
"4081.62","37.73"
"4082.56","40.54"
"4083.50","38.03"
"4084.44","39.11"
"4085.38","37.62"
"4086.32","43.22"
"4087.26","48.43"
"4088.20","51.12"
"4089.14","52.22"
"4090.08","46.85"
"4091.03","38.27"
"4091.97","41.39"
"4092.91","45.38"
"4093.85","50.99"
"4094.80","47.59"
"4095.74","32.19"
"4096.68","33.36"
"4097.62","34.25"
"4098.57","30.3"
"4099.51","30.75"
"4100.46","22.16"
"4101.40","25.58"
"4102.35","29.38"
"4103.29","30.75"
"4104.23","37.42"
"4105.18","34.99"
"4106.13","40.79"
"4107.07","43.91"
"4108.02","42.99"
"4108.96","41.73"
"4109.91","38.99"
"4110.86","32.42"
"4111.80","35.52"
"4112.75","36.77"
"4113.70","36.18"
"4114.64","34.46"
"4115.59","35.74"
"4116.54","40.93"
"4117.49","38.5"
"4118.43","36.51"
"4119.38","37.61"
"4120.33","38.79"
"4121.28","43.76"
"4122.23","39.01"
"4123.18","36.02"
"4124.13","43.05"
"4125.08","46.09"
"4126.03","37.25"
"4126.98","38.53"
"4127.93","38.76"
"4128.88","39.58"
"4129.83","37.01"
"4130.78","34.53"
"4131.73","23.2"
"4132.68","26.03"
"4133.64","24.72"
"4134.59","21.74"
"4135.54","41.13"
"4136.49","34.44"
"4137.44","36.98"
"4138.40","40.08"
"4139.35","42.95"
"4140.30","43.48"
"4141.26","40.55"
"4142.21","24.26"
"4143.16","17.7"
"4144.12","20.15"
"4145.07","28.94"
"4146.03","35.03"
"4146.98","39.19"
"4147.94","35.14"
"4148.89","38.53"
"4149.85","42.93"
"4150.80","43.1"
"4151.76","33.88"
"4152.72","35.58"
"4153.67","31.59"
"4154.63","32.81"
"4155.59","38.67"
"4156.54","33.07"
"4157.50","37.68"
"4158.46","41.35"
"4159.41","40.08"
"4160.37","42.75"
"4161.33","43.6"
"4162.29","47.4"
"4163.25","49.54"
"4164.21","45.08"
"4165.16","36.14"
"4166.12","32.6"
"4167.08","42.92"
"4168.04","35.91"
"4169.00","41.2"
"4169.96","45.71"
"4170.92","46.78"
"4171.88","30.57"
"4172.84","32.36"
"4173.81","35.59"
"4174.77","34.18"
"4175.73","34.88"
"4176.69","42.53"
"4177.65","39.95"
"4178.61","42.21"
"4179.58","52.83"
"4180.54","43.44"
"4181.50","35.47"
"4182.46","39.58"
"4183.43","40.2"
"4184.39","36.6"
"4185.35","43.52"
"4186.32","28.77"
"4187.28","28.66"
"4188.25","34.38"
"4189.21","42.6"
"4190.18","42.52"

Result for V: 37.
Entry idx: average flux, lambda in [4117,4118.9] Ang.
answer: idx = 37.7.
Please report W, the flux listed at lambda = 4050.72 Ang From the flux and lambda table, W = 42.25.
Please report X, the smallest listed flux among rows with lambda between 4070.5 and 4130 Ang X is 22.16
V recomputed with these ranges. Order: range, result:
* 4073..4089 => 36.9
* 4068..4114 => 36.6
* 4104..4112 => 38.9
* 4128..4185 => 37.1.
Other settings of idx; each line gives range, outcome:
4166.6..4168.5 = 39.4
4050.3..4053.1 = 40.7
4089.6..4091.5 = 42.5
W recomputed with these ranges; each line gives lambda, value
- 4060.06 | 35.16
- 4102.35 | 29.38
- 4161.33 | 43.6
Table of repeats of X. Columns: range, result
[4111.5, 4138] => 21.74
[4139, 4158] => 17.7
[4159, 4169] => 32.6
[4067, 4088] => 23.3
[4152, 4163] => 31.59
